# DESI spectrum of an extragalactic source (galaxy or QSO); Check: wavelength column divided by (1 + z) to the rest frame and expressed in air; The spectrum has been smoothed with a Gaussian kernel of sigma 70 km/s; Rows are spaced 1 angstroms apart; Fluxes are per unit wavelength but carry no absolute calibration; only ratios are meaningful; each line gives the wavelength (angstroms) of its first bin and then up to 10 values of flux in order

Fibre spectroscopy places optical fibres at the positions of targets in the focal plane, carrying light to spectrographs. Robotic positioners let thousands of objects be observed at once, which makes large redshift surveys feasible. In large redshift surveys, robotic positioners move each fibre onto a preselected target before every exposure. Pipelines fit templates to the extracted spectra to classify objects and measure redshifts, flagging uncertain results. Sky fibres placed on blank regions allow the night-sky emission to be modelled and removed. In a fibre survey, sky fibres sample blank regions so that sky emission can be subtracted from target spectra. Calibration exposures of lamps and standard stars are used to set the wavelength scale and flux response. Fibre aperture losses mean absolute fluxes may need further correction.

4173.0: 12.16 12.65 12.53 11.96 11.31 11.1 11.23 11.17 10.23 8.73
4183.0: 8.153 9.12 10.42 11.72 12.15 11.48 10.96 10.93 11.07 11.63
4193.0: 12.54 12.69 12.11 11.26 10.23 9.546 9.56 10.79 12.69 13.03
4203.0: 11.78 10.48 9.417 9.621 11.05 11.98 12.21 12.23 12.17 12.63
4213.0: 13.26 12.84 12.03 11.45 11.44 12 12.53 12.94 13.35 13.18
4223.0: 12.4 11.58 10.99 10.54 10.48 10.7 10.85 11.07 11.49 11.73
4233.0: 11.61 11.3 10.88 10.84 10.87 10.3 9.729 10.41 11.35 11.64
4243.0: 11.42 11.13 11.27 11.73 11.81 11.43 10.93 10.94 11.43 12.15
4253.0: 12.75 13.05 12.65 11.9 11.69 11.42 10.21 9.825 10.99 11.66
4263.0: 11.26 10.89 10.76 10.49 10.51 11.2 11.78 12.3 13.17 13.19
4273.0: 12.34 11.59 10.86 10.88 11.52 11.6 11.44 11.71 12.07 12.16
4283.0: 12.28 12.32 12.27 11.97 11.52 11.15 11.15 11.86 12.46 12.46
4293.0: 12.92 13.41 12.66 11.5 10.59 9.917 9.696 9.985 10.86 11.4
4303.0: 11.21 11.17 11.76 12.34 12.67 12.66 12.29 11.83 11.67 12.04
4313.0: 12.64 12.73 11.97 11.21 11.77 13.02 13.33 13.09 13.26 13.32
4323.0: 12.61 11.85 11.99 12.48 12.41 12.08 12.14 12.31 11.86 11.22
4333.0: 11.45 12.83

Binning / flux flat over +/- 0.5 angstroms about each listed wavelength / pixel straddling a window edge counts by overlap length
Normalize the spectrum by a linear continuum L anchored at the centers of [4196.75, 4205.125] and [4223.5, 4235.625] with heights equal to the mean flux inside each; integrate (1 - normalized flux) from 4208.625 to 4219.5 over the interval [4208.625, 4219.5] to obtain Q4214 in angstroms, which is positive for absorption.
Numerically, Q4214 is -1.2 angstroms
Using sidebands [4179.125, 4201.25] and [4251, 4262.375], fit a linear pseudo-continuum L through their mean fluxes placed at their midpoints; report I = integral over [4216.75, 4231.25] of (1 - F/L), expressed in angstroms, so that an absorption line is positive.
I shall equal -0.6 angstroms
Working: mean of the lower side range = 10.9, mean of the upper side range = 11.7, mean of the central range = 11.7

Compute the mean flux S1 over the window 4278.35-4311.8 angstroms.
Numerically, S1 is 11.7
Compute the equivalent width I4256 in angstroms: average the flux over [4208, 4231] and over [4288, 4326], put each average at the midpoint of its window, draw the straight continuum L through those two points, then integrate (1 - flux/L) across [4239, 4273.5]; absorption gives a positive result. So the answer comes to 1.3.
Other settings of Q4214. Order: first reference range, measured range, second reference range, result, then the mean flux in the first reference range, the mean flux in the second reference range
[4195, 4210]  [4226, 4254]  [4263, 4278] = 0.2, 11.1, 11.5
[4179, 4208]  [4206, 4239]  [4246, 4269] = -1.6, 10.9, 11.4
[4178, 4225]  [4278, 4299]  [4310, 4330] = 0.5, 11.4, 12.4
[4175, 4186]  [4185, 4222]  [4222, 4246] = -3.1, 10.5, 11.1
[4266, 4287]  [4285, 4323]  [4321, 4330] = 0.6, 11.8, 12.4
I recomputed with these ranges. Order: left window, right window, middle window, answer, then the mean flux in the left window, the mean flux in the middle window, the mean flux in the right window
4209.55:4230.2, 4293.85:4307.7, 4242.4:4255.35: 0.0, 11.9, 11.7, 11.3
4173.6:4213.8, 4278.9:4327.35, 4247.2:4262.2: 0.2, 11.3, 11.5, 12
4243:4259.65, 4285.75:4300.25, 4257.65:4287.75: 0.2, 11.6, 11.5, 11.6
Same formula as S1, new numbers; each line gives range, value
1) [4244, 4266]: 11.4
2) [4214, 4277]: 11.5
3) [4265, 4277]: 11.6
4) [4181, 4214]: 11.2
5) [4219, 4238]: 11.5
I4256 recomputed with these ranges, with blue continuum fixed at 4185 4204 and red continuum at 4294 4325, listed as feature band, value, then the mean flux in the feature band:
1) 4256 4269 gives 0.81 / 11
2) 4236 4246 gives 0.58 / 10.9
